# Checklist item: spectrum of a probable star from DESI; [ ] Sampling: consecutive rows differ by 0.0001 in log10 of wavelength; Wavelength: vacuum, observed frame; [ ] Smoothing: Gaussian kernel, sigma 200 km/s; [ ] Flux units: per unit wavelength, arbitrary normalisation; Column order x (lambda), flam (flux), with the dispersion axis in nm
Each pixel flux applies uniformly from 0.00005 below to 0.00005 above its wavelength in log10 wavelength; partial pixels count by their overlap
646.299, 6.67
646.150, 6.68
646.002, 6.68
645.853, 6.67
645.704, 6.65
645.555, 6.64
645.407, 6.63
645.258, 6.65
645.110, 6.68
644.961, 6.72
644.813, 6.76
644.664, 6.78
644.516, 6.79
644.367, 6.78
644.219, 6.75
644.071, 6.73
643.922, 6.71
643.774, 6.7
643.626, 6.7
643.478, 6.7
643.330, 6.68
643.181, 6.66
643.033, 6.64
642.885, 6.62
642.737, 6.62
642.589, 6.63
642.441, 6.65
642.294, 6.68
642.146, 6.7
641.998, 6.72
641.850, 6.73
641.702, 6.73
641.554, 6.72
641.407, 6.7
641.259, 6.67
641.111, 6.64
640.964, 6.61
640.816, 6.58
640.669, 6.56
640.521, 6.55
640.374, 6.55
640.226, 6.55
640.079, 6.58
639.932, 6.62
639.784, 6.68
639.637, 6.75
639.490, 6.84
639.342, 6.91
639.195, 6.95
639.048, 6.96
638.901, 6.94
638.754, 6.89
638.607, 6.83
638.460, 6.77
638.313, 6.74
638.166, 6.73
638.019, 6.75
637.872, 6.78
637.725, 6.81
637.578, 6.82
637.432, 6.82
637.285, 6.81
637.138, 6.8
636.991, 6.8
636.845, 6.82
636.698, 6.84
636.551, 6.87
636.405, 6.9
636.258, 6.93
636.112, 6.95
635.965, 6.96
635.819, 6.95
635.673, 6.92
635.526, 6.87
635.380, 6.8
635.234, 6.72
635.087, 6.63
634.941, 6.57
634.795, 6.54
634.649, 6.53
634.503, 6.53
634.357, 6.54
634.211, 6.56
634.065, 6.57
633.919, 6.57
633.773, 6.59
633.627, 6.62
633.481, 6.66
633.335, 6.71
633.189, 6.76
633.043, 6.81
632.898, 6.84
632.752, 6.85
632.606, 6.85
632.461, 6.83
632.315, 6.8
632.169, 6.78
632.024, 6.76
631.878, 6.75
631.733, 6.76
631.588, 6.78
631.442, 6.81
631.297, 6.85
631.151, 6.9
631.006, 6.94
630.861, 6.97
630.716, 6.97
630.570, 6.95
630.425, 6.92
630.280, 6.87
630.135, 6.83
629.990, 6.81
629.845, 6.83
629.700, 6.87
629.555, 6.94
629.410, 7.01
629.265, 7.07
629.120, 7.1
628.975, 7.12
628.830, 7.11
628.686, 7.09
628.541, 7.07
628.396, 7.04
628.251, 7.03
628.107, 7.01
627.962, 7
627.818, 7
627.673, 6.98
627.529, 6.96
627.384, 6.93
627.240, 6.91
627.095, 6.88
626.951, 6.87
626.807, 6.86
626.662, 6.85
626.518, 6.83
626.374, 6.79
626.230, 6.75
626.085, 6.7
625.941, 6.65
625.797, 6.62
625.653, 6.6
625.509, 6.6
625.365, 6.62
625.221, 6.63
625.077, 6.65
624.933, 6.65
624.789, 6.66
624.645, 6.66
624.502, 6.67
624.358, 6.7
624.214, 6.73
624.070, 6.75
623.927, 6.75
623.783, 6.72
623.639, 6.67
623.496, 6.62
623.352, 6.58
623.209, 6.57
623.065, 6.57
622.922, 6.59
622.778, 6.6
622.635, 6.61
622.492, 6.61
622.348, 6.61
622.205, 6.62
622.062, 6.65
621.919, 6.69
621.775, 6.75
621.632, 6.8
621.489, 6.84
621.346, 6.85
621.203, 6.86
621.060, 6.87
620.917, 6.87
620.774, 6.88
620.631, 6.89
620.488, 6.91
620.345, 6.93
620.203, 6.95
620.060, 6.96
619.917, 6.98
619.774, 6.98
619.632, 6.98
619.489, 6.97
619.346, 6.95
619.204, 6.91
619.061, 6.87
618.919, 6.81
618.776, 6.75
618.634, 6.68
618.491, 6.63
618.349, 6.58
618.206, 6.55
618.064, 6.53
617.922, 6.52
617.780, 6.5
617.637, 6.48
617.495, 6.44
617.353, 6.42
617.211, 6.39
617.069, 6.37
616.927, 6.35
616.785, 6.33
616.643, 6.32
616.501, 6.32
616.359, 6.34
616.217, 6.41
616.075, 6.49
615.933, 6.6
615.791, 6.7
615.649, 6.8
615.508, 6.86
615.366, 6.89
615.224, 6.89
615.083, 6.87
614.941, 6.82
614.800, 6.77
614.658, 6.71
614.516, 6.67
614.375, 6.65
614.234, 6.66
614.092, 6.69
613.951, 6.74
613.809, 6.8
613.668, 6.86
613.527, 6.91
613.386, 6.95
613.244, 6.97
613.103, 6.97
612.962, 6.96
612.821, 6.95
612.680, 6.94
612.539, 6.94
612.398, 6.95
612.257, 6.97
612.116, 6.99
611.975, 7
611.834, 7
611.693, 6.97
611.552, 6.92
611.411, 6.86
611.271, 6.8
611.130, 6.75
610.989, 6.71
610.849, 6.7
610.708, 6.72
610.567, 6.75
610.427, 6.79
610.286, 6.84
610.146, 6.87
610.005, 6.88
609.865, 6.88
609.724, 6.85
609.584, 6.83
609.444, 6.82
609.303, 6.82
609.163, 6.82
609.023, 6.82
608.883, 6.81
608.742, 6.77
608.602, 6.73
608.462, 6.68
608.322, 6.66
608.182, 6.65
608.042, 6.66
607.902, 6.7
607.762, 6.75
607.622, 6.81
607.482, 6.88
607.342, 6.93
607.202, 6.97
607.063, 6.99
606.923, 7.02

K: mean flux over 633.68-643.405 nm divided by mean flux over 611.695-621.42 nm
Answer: 1.00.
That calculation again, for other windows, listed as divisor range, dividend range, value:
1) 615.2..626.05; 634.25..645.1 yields 1.01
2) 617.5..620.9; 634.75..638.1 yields 1.00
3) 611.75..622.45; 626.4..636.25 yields 1.01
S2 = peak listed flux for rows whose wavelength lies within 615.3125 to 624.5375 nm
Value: 6.98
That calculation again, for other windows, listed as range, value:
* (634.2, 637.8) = 6.96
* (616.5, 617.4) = 6.42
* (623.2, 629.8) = 7.12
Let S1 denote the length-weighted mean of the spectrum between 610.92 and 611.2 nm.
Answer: 6.72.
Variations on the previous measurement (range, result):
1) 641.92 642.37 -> 6.71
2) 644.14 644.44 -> 6.78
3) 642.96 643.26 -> 6.63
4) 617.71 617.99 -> 6.52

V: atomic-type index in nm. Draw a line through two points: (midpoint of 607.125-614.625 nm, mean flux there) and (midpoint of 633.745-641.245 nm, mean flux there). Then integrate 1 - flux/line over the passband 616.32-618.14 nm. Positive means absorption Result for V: 0.11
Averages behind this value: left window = 6.83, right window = 6.74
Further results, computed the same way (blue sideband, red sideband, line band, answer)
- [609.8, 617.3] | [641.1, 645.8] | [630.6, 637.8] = -0.07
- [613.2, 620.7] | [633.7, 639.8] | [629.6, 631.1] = -0.03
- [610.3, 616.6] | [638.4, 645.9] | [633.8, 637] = -0.01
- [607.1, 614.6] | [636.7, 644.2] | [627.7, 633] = -0.12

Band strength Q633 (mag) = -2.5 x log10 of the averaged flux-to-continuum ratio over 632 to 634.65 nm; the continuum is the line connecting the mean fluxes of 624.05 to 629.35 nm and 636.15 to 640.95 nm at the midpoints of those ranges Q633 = 0.02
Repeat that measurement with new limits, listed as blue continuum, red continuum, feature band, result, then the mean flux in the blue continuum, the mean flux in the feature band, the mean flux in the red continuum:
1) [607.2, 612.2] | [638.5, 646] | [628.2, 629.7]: -0.05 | 6.81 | 7.05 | 6.7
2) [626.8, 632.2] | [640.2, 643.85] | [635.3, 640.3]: -0.01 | 6.93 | 6.82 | 6.65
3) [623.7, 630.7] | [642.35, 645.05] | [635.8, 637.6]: -0.02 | 6.85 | 6.87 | 6.7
